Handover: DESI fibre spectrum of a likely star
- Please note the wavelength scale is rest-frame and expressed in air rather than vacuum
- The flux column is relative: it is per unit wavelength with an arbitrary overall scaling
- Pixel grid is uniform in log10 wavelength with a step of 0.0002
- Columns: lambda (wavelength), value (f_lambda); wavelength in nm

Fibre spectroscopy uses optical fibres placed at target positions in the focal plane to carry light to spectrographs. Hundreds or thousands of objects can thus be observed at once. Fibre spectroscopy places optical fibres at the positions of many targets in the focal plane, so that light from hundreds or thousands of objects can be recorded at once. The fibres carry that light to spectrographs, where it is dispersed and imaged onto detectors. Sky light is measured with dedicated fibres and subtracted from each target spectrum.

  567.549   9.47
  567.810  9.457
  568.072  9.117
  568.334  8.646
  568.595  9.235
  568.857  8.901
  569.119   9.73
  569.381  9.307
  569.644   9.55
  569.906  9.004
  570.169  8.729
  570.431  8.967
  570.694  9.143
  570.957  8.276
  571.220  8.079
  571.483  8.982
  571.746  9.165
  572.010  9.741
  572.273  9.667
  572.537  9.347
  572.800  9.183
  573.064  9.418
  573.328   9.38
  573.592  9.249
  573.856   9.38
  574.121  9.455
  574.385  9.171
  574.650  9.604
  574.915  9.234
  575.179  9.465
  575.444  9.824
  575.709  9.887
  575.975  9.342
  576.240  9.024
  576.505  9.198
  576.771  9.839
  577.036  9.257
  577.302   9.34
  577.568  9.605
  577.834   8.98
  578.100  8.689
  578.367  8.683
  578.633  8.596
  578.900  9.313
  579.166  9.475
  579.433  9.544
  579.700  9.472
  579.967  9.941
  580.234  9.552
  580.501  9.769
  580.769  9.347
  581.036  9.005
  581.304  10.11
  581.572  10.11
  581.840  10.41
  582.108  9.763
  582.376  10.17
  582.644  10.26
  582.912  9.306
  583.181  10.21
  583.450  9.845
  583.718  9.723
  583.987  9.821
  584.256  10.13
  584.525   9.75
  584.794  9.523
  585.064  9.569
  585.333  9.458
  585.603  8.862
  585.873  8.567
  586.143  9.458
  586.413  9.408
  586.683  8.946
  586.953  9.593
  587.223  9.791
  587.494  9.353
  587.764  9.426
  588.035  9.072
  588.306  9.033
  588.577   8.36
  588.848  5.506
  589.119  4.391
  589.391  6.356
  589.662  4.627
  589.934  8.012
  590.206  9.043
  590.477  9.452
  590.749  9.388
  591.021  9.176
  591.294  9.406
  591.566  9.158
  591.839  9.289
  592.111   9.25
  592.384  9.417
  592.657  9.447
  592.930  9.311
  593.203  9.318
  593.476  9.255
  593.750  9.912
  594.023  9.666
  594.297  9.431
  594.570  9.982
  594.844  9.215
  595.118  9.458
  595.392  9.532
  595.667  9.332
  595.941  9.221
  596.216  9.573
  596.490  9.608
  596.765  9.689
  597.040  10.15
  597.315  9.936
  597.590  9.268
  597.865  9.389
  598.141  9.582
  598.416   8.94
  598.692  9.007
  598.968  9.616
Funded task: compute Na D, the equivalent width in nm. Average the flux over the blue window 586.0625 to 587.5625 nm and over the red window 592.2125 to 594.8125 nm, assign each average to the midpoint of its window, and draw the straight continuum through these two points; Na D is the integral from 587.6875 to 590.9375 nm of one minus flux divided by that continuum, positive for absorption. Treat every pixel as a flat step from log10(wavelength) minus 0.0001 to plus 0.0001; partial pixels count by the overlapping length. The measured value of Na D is 0.60 nm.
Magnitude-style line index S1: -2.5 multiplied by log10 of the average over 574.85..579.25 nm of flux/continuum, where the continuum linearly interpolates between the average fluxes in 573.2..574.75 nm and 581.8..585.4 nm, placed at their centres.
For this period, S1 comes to 0.03 mag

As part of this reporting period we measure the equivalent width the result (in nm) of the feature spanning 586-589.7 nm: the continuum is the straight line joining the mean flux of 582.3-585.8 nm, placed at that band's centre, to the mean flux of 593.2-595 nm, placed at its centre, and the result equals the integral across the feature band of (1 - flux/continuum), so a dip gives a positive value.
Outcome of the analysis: 0.56 nm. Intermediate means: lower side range 9.71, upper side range 9.56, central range 8.19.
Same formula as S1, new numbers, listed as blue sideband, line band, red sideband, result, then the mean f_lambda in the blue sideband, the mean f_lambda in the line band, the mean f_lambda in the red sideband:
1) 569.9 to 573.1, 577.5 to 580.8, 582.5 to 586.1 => 0.01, 9.05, 9.3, 9.61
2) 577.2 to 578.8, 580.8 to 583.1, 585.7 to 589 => -0.11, 8.98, 9.88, 8.85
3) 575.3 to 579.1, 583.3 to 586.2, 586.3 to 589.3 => -0.10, 9.26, 9.52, 8.4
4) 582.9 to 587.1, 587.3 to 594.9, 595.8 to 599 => 0.10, 9.52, 8.69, 9.49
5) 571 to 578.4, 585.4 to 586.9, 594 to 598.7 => 0.04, 9.29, 9.09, 9.51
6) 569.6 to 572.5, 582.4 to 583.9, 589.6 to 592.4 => -0.11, 9.02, 9.89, 8.83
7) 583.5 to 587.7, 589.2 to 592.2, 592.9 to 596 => 0.13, 9.47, 8.38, 9.48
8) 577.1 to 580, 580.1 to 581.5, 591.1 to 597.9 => -0.04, 9.21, 9.58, 9.49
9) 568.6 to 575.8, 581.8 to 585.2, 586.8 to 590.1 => -0.19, 9.25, 9.87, 7.81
